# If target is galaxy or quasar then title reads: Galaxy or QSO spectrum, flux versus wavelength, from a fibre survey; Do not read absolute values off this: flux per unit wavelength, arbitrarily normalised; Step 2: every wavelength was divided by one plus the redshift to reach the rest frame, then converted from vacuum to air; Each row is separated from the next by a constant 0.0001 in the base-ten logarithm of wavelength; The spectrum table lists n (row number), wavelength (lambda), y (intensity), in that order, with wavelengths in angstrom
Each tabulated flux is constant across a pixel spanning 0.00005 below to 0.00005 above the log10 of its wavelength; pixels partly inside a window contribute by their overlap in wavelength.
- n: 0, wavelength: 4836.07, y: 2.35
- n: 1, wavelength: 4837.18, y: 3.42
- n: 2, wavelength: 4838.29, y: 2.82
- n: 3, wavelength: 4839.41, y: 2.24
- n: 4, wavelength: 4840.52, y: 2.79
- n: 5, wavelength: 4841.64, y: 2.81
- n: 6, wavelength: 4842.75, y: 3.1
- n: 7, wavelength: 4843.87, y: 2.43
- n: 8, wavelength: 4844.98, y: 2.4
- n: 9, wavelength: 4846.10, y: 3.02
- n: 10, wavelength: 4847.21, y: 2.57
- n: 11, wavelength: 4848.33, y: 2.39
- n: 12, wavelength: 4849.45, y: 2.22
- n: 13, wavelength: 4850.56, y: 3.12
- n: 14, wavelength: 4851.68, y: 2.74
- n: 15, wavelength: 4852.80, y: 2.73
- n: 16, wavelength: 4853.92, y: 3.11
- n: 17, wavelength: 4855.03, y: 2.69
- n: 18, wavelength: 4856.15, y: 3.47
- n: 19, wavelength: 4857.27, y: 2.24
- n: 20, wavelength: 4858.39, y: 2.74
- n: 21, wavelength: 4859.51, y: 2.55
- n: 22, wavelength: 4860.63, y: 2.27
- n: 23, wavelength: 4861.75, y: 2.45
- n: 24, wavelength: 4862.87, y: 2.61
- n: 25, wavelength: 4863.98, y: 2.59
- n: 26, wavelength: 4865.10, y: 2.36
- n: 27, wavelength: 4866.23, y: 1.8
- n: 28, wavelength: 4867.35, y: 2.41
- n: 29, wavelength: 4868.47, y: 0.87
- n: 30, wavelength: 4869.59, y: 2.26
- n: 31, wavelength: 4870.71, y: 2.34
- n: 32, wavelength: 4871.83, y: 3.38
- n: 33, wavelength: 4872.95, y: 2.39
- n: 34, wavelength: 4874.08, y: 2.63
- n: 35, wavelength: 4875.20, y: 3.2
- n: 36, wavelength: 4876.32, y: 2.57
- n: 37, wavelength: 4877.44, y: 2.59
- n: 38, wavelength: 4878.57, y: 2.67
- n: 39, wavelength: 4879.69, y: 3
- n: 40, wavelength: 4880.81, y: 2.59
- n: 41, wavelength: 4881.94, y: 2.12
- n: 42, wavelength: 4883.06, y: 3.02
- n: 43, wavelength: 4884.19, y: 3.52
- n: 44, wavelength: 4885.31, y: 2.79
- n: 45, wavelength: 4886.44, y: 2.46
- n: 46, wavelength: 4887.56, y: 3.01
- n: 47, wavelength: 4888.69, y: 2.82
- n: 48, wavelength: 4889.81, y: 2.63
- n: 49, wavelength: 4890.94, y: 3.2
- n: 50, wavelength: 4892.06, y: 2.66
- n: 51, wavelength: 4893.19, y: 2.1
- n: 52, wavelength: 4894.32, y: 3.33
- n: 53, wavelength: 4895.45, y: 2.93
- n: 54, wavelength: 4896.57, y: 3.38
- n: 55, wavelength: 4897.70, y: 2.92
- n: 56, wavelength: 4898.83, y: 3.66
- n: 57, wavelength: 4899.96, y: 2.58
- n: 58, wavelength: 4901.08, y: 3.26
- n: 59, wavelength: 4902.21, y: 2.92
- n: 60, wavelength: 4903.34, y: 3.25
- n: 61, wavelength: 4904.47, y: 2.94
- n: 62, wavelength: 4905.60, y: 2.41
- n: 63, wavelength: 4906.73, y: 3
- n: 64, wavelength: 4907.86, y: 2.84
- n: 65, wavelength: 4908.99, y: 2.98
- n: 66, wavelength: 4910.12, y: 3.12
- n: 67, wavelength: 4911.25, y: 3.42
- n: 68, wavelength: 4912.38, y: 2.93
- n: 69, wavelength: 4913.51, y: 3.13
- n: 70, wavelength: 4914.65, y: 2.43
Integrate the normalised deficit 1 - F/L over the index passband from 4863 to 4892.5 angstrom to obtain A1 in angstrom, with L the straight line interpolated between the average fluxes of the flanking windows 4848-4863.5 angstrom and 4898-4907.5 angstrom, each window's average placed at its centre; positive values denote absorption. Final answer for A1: 2.3 angstrom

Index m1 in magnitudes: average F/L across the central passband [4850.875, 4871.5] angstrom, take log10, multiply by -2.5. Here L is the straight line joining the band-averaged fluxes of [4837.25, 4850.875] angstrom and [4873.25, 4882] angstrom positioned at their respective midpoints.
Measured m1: 0.09 mag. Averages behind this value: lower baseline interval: 2.68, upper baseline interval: 2.69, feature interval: 2.47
